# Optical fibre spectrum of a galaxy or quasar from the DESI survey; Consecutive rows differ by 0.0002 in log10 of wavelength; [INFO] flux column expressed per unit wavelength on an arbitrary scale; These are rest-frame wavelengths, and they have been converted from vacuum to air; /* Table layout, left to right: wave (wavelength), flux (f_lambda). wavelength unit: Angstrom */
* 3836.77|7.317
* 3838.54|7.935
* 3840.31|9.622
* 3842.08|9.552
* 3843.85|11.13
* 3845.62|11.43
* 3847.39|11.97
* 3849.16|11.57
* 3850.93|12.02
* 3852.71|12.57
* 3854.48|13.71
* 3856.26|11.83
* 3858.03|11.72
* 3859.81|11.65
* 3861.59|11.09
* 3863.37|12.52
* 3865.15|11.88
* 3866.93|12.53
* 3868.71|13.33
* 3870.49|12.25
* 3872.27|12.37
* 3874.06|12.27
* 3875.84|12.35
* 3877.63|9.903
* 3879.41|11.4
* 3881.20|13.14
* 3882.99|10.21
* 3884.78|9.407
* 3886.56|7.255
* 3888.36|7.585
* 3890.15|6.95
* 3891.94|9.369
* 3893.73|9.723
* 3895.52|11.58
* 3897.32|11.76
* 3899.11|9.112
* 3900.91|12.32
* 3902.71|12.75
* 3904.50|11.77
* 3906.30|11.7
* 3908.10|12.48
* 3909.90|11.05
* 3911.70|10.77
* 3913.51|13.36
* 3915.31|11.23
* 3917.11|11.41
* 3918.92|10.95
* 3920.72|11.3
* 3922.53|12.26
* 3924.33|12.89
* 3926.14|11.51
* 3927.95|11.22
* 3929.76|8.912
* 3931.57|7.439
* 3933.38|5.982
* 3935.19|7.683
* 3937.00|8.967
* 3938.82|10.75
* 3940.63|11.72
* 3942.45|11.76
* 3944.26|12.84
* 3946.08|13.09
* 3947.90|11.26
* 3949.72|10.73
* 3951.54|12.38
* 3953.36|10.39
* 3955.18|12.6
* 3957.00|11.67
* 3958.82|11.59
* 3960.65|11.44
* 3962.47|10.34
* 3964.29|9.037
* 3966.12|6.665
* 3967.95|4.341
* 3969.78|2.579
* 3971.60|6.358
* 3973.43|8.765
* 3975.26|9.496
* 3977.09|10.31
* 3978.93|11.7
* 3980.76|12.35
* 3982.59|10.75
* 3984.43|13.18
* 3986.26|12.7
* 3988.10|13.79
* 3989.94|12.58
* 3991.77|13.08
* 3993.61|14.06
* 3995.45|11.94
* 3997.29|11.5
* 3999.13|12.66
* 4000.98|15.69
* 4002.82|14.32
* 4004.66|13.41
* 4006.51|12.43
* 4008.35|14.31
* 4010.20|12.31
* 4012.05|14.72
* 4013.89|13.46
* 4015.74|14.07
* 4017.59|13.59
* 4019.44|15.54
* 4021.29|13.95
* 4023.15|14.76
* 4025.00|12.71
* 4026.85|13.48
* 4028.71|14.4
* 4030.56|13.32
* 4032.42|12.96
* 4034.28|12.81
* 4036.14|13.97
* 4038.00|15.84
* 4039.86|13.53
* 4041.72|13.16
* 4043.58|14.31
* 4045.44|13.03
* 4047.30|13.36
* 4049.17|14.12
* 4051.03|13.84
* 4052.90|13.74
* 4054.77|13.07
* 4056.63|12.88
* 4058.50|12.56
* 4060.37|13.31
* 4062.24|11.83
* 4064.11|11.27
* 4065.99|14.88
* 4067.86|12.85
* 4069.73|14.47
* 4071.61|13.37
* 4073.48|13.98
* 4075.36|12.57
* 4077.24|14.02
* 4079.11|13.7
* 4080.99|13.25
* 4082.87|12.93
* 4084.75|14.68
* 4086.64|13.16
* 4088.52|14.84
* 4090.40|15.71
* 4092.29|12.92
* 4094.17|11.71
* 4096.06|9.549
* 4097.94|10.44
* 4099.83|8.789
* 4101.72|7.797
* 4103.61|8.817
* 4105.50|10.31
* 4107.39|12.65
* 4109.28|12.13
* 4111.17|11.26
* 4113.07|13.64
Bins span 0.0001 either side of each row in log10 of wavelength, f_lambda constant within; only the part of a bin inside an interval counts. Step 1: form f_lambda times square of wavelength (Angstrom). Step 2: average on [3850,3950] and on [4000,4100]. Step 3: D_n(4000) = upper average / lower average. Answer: 1.31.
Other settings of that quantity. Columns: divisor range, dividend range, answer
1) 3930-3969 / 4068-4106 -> 1.31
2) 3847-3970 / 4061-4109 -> 1.25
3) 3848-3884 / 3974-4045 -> 1.19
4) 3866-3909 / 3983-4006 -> 1.27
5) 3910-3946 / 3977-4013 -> 1.25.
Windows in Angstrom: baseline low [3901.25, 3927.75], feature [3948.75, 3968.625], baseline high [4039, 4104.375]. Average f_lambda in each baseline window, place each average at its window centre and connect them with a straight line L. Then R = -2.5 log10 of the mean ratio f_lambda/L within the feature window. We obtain 0.19 mag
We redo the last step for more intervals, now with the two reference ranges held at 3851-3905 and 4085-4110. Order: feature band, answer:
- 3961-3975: 0.50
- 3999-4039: -0.21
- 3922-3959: 0.05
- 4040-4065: -0.15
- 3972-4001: -0.05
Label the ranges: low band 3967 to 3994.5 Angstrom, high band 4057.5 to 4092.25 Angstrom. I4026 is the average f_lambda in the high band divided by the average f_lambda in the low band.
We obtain 1.3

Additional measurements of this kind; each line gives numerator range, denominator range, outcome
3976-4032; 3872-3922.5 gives 1.21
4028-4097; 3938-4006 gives 1.20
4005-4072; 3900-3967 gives 1.24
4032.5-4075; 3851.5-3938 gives 1.22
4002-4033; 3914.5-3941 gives 1.34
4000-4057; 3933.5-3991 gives 1.33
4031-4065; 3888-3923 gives 1.21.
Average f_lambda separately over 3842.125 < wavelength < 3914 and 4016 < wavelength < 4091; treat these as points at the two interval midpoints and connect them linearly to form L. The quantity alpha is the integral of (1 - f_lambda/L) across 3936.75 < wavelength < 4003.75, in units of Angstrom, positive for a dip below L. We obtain 7.8 Angstrom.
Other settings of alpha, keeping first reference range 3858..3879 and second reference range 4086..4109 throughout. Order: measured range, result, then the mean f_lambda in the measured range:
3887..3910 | 2.62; 10.5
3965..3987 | 4.94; 9.07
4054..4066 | -1.23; 12.7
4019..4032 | -2.63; 13.9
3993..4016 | -3.55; 13.4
